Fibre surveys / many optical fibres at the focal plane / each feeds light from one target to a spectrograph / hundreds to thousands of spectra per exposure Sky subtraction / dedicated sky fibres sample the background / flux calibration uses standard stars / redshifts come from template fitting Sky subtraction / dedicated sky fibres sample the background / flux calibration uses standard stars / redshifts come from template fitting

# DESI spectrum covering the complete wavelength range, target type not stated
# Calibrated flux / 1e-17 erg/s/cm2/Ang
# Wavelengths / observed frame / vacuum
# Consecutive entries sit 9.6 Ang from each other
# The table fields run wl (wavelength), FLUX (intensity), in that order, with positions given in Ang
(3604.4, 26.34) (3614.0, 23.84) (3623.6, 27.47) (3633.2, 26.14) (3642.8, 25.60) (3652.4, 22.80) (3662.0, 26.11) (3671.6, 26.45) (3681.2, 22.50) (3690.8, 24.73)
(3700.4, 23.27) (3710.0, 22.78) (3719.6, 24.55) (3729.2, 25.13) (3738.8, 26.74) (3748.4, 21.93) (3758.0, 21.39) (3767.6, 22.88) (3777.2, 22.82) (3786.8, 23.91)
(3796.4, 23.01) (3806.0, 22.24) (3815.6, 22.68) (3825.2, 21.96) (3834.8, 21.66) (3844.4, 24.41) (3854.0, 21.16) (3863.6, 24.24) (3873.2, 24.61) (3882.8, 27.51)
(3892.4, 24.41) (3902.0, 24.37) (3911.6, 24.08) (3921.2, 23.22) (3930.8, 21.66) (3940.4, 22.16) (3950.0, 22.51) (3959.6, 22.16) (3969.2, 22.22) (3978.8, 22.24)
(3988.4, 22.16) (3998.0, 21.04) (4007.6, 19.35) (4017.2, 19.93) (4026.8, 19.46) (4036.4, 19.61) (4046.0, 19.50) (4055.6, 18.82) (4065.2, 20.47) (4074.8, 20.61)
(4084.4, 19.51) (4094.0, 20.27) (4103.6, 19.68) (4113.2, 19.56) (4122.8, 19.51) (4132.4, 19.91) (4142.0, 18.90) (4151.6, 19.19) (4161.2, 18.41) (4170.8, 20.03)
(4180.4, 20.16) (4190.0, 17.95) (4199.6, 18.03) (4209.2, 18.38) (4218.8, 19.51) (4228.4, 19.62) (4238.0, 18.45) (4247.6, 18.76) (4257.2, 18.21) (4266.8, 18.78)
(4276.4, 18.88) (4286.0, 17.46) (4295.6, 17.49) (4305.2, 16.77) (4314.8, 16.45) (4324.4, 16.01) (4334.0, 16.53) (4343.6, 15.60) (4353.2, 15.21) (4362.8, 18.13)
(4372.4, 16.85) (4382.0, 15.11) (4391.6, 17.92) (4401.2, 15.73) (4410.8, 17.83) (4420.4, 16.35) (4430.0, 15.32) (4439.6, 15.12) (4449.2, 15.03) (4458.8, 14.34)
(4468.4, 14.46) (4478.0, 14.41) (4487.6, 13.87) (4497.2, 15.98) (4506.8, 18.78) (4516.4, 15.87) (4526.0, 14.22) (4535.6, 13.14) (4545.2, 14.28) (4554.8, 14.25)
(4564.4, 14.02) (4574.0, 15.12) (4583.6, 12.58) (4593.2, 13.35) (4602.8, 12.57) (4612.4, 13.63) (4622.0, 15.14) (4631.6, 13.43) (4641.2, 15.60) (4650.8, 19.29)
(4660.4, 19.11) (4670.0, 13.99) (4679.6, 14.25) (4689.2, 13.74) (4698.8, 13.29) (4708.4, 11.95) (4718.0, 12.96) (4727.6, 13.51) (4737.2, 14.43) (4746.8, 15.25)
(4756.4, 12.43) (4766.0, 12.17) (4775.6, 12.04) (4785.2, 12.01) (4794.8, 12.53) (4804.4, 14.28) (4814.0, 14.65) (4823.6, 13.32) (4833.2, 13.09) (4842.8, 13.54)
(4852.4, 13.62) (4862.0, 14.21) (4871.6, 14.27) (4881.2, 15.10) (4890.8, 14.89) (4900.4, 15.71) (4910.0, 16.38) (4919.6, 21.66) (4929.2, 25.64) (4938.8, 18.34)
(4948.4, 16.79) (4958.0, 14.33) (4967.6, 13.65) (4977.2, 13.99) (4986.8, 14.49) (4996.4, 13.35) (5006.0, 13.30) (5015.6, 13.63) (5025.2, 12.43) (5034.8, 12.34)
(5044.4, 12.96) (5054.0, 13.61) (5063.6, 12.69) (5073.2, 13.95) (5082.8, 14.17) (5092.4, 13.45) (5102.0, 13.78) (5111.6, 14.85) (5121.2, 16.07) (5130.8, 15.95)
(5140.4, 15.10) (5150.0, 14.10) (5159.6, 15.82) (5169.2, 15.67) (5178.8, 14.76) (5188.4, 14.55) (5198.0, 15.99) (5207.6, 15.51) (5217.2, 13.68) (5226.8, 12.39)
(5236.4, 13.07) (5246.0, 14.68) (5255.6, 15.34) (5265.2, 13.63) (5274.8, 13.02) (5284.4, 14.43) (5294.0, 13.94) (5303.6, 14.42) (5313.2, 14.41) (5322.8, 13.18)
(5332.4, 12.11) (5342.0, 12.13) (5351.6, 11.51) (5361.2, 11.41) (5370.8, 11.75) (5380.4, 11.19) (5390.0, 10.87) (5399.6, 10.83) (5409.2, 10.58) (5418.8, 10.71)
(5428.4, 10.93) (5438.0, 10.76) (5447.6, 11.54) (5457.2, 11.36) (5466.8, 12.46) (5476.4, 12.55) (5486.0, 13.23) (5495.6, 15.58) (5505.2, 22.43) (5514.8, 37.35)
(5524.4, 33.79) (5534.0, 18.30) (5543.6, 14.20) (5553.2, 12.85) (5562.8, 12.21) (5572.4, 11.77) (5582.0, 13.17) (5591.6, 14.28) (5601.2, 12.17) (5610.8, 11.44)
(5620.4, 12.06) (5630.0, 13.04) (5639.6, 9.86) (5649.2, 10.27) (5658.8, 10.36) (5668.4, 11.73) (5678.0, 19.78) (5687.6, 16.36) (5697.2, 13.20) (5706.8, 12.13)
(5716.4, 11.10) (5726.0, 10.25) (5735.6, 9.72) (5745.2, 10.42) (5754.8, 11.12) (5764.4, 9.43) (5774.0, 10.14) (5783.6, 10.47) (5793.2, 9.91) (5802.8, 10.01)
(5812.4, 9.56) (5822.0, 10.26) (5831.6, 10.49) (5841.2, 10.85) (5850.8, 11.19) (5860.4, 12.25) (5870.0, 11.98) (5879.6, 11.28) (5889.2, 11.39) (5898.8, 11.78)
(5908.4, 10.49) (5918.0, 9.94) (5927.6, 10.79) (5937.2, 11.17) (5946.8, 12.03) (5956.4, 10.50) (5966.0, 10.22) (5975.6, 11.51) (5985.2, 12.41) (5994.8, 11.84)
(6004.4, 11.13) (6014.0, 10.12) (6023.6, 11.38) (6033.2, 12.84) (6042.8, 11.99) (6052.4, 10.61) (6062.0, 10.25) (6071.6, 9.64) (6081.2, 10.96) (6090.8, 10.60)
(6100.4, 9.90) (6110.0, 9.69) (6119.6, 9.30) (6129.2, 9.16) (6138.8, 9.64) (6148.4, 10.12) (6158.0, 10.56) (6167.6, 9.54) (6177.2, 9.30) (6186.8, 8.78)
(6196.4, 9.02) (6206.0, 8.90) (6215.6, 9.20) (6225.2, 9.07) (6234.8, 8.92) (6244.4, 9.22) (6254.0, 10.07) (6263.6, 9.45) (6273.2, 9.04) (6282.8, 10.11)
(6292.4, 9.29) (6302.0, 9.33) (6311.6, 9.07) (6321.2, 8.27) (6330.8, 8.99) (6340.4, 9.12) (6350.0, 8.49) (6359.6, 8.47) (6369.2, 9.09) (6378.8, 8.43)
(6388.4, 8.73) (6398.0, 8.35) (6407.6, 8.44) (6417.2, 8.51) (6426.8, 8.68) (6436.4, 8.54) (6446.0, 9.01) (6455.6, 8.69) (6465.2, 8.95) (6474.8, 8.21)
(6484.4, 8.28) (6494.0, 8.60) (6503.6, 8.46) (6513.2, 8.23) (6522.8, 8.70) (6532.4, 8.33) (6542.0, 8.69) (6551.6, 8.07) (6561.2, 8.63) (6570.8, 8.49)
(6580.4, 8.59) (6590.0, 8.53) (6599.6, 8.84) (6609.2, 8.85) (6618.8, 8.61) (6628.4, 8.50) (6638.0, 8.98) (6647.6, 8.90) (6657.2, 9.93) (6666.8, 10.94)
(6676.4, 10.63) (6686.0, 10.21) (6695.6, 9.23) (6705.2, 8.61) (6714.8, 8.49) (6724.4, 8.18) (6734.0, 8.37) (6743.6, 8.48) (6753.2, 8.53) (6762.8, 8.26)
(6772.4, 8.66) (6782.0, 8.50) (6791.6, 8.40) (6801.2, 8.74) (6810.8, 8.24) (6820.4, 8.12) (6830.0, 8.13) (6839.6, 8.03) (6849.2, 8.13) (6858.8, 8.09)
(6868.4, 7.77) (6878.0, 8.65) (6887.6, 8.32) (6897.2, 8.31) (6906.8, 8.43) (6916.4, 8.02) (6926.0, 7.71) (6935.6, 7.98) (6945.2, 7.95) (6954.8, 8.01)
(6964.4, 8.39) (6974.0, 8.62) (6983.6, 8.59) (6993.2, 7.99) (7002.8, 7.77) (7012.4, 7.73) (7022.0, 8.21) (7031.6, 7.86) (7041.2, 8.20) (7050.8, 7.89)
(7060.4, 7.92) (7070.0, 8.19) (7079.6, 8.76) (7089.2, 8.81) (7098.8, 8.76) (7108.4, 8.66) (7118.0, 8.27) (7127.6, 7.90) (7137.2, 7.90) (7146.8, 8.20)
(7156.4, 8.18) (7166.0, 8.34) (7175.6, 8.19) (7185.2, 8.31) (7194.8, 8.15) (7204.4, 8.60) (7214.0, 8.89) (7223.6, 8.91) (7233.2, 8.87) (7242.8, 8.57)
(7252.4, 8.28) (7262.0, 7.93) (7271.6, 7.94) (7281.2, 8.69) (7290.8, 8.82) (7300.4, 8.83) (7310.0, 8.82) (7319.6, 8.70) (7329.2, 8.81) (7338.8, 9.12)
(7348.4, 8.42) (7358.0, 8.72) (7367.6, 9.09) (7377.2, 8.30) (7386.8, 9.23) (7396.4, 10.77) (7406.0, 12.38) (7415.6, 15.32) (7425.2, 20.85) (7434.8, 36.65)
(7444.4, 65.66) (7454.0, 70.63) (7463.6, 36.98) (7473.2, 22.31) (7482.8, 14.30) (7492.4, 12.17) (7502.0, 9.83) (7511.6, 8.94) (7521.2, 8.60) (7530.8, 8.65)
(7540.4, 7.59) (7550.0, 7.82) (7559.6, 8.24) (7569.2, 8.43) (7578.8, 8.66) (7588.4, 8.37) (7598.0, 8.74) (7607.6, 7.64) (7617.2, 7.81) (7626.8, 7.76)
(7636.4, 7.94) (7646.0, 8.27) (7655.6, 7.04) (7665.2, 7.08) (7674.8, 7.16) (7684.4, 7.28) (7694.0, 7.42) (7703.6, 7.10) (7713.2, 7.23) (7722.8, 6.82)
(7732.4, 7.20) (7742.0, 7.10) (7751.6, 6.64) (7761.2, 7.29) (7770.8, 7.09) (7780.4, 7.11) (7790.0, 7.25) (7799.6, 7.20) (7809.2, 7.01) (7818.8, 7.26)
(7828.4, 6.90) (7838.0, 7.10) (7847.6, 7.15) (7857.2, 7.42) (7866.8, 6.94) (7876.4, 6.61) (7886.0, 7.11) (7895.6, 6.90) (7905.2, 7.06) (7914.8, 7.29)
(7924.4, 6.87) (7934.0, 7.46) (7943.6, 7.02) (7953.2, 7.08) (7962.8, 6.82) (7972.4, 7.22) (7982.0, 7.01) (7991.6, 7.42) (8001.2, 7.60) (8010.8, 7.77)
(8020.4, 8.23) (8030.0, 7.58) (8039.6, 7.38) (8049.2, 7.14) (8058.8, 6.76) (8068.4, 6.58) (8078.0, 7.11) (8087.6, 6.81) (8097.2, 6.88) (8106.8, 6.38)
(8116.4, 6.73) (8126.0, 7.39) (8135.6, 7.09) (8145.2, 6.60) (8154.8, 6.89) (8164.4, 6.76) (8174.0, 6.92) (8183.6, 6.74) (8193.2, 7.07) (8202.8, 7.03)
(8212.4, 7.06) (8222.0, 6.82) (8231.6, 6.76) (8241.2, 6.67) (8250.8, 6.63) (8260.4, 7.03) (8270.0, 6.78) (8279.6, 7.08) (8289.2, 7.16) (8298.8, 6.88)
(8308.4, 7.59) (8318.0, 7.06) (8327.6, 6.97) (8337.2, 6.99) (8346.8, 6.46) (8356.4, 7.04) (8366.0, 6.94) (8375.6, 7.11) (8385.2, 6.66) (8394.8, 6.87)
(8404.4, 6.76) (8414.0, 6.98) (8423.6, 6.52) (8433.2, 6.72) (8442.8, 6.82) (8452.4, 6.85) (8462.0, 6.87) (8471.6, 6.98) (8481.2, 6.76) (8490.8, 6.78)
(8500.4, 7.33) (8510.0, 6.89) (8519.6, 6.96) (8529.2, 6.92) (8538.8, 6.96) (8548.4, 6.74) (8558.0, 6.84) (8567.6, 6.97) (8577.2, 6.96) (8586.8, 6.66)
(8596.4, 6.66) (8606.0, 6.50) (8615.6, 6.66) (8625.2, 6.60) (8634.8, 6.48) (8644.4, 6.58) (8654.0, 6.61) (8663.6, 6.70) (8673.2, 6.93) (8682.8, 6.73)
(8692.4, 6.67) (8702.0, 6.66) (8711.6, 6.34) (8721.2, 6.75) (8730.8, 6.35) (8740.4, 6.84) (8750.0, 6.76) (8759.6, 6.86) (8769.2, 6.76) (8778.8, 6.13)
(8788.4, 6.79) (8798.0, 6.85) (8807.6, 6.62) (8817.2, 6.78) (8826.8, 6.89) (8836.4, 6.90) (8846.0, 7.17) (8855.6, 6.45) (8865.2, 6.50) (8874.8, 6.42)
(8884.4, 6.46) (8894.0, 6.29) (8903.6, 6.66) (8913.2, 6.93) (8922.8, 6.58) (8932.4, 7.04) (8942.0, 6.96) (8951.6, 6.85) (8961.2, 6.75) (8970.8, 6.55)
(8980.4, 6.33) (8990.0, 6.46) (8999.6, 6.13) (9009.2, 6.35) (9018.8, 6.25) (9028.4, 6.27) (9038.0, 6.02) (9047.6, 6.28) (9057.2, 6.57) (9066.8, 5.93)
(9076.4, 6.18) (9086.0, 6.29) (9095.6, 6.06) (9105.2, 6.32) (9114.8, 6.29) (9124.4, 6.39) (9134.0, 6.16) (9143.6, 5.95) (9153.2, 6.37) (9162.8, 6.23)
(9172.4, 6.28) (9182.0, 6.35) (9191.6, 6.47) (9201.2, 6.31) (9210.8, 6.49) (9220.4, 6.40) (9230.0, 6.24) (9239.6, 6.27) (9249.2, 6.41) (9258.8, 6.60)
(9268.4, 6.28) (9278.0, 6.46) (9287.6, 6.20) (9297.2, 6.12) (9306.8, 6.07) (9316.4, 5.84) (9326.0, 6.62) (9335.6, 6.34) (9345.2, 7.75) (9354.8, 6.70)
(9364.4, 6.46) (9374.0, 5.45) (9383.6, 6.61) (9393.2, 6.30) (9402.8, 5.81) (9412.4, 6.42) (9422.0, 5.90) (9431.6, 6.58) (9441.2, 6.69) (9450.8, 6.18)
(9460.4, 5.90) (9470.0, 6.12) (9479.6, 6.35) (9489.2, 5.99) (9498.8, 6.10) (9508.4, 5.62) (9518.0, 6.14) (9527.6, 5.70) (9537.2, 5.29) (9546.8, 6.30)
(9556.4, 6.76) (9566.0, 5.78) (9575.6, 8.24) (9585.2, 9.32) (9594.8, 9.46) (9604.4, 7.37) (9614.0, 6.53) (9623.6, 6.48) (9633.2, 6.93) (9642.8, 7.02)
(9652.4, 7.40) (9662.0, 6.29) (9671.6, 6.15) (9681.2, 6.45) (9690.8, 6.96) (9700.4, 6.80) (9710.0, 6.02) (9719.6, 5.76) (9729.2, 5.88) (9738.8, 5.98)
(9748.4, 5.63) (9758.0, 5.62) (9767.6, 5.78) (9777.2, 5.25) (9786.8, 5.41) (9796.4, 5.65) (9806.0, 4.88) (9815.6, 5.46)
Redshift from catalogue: 0.13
